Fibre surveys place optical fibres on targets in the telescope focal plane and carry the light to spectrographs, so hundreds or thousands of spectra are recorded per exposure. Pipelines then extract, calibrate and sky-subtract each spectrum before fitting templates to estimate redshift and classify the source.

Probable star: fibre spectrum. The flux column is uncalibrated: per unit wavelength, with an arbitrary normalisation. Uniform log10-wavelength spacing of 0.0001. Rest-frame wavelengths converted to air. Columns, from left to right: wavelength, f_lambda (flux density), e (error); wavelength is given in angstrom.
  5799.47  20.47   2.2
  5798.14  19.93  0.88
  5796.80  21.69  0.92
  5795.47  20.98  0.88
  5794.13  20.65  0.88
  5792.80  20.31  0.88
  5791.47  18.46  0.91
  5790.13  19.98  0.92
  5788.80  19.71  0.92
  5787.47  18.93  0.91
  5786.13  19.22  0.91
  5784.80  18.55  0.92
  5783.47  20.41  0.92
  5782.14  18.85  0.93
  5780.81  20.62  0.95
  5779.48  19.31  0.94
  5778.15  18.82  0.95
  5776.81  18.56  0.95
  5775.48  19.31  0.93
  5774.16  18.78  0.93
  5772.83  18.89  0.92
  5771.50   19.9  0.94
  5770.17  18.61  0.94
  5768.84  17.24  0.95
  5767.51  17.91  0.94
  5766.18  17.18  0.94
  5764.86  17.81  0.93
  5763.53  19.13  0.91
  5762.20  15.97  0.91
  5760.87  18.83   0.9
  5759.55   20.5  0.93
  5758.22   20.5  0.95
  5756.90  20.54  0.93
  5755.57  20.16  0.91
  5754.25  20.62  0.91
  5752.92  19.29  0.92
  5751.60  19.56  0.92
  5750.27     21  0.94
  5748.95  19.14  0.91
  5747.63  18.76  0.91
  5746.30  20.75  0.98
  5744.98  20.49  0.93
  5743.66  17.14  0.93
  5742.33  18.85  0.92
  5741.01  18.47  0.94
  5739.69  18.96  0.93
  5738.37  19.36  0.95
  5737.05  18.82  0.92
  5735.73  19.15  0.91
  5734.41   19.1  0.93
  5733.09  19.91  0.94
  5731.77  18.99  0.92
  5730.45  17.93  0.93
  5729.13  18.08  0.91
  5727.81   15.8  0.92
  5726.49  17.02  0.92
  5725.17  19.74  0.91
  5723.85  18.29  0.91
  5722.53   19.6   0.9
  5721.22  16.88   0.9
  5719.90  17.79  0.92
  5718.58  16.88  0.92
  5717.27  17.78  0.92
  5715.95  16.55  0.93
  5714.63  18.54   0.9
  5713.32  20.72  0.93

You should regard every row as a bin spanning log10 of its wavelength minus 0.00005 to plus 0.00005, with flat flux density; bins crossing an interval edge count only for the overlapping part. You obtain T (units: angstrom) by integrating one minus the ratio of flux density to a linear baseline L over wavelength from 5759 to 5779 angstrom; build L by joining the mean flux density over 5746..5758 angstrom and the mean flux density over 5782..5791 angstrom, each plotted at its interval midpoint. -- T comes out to 1.2 angstrom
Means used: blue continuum 20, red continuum 19.4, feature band 18.5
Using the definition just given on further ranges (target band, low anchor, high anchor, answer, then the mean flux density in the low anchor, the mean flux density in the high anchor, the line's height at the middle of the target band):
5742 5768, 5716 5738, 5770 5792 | -0.7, 18.2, 19.2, 18.7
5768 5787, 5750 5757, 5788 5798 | 1.0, 20.1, 20.2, 20.2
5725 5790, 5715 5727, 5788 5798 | 0.1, 17.9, 20.2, 19.1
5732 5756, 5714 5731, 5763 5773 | -1.9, 17.7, 18.3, 18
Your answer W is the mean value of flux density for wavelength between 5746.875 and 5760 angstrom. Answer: 20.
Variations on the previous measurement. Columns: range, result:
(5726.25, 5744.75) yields 18.5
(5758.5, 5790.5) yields 18.9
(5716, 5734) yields 18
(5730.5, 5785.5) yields 19.1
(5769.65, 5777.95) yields 19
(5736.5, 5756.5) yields 19.4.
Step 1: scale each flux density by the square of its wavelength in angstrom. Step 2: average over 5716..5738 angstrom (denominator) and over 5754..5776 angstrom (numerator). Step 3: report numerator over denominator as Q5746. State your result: 1.1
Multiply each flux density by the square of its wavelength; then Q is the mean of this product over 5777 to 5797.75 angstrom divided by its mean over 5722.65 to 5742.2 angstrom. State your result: 1.1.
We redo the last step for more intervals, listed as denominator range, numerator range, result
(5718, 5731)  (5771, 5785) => 1.10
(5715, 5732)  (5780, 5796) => 1.13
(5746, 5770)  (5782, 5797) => 1.05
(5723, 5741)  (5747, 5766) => 1.05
